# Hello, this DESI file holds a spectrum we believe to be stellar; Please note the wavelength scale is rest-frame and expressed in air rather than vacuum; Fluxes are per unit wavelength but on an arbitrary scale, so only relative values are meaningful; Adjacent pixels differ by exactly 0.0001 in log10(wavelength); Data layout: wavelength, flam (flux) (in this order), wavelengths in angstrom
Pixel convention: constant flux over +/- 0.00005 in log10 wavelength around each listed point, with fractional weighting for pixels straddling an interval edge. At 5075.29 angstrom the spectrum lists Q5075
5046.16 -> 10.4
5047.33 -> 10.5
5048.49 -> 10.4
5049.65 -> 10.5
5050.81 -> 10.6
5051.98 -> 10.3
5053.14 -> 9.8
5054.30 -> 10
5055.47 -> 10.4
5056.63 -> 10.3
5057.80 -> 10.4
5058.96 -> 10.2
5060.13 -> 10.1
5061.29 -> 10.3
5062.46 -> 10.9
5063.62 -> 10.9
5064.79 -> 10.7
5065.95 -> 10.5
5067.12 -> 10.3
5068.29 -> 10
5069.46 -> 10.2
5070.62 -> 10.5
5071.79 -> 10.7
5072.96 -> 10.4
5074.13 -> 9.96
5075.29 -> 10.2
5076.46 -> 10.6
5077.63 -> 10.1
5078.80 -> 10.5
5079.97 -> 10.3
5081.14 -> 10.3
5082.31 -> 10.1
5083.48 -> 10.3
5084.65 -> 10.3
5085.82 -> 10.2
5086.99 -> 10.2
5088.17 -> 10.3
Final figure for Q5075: 10.2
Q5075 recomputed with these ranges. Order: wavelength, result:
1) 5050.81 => 10.6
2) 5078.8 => 10.5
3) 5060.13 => 10.1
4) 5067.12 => 10.3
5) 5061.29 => 10.3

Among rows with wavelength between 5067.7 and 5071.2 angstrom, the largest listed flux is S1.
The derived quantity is 10.5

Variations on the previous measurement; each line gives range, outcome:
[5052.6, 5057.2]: 10.4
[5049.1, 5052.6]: 10.6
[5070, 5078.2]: 10.7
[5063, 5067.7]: 10.9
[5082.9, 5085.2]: 10.3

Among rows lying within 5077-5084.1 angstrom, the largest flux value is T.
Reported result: 10.5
